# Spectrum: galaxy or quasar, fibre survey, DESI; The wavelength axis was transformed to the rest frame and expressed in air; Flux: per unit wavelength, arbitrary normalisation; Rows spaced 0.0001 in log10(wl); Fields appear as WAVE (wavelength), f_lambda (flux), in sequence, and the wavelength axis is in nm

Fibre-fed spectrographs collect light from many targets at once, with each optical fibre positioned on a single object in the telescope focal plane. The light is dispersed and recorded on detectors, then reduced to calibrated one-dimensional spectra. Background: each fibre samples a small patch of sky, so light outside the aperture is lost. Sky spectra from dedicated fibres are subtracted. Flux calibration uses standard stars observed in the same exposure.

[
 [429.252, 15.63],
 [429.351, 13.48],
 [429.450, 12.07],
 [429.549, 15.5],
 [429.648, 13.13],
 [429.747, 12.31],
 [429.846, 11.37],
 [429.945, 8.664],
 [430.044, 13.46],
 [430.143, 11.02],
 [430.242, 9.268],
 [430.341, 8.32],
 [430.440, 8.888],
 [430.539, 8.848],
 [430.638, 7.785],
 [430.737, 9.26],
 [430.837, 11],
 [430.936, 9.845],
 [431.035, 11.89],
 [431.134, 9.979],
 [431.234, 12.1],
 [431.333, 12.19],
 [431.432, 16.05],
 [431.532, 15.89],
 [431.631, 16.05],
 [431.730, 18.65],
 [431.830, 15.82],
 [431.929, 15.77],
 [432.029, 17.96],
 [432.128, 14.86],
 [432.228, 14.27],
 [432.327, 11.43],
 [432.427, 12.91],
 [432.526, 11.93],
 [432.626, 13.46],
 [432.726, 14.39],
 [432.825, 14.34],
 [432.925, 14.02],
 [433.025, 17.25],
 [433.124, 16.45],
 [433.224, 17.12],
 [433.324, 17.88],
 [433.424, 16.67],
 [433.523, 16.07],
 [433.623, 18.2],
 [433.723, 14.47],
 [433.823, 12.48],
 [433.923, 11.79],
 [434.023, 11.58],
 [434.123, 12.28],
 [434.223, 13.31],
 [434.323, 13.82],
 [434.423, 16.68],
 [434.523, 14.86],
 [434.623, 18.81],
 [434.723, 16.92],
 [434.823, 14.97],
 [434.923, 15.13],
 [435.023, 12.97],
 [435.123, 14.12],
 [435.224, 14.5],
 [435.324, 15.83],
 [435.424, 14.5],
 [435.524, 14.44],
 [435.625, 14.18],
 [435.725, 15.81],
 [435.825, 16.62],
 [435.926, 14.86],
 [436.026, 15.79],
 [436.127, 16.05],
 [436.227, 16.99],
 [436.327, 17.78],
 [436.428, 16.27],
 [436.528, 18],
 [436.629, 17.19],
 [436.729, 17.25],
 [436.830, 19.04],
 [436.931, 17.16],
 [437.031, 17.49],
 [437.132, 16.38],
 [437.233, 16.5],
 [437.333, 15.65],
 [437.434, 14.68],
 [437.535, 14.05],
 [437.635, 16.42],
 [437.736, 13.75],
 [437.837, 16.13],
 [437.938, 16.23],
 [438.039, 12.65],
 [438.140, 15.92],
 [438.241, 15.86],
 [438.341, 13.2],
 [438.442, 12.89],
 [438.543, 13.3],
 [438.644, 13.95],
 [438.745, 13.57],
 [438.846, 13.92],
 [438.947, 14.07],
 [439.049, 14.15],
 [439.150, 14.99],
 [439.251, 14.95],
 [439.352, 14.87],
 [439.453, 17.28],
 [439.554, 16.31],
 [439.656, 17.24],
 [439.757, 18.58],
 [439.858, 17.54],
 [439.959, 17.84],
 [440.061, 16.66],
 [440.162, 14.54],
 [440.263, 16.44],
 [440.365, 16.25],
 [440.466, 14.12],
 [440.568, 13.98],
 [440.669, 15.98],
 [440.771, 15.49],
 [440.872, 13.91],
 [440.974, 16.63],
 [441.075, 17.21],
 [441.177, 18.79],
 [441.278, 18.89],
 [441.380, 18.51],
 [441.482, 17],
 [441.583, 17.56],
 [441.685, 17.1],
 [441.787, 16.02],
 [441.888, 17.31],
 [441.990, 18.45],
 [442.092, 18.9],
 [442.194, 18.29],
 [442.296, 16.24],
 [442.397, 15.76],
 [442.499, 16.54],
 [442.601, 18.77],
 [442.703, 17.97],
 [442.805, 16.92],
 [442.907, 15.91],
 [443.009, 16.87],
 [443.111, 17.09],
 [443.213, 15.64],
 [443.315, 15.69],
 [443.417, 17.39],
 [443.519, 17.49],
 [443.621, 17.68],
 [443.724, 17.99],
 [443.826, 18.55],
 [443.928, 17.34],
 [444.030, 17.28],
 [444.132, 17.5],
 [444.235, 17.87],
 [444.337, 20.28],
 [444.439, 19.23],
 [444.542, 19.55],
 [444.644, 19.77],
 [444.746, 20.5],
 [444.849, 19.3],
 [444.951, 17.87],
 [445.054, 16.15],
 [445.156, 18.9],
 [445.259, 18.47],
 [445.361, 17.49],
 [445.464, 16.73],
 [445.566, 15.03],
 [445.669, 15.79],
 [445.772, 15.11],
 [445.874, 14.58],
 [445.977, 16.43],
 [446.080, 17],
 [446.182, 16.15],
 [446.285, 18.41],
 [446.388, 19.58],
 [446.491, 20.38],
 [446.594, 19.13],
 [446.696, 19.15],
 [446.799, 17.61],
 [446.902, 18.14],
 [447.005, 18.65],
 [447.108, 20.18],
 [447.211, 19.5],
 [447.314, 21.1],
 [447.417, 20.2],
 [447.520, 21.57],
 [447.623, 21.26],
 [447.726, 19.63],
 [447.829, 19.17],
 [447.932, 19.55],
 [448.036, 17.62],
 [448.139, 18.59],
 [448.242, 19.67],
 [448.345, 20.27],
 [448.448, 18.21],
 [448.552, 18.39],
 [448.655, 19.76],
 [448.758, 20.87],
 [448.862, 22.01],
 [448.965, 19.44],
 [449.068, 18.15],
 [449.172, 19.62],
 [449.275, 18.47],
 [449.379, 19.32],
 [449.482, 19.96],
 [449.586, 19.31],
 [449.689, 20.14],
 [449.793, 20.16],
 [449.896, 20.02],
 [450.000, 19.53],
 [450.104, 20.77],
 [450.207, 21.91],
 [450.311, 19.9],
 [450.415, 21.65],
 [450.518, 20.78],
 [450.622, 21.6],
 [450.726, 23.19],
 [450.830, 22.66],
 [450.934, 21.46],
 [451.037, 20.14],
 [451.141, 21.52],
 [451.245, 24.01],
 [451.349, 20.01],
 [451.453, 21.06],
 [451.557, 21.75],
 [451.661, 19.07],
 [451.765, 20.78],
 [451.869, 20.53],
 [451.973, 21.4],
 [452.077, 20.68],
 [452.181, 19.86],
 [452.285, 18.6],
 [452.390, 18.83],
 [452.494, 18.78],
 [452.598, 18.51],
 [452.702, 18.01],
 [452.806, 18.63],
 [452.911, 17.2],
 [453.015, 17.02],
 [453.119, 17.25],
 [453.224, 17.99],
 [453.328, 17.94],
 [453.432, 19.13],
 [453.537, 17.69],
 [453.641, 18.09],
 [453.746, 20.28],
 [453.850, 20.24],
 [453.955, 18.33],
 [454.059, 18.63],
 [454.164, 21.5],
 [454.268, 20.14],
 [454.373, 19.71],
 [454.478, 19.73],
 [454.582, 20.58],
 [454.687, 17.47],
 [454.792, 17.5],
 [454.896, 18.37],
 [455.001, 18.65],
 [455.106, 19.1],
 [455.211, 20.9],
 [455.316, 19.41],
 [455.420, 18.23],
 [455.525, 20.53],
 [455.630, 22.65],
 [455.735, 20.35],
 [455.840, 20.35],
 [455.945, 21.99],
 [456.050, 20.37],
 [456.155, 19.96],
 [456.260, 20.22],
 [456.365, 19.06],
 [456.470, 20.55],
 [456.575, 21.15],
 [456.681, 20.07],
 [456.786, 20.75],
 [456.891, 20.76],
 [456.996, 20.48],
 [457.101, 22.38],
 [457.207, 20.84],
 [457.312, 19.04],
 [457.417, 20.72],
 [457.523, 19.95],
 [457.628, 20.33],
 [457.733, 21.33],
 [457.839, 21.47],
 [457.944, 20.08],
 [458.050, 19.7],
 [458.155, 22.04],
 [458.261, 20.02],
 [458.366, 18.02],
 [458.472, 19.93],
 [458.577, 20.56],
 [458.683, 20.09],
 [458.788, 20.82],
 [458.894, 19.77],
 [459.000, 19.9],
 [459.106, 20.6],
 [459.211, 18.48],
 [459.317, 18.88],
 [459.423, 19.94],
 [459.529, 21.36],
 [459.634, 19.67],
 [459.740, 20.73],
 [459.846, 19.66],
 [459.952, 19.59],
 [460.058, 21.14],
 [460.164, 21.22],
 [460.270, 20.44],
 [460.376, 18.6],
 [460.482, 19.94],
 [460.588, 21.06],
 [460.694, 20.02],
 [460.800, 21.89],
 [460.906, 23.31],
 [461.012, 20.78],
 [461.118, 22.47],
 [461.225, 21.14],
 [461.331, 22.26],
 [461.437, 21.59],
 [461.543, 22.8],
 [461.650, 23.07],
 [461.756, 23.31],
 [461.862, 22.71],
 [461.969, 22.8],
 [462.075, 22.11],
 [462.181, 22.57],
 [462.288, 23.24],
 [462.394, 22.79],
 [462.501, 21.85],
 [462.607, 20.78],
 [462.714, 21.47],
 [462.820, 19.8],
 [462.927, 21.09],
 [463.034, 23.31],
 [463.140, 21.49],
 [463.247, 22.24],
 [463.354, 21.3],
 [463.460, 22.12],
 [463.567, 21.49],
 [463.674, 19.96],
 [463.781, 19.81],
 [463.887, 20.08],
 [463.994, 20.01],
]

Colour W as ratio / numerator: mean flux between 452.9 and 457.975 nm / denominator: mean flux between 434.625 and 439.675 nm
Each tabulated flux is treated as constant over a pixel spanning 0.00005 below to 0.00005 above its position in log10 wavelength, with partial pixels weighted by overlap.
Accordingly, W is 1.28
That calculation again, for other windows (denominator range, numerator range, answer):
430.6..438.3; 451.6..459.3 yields 1.32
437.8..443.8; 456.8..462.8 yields 1.29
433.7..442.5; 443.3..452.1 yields 1.23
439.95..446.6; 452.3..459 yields 1.14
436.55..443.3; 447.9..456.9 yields 1.23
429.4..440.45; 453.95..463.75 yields 1.42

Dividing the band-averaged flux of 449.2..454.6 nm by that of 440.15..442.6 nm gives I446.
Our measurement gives 1.19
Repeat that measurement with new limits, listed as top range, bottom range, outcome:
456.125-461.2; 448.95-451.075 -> 1.00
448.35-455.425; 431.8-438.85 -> 1.30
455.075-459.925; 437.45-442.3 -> 1.28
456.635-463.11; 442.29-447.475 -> 1.17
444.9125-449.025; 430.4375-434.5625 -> 1.34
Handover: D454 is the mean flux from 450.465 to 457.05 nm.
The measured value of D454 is 19.9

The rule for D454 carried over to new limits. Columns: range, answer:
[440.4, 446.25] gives 17.2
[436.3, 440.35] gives 15.8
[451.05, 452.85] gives 20.1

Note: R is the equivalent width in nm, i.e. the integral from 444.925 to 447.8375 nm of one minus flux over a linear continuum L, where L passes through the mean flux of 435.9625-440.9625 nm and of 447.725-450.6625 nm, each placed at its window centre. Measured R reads 0.08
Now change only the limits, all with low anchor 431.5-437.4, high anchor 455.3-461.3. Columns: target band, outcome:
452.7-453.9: 0.07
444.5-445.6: -0.03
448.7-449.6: -0.06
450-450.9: -0.13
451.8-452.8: -0.01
